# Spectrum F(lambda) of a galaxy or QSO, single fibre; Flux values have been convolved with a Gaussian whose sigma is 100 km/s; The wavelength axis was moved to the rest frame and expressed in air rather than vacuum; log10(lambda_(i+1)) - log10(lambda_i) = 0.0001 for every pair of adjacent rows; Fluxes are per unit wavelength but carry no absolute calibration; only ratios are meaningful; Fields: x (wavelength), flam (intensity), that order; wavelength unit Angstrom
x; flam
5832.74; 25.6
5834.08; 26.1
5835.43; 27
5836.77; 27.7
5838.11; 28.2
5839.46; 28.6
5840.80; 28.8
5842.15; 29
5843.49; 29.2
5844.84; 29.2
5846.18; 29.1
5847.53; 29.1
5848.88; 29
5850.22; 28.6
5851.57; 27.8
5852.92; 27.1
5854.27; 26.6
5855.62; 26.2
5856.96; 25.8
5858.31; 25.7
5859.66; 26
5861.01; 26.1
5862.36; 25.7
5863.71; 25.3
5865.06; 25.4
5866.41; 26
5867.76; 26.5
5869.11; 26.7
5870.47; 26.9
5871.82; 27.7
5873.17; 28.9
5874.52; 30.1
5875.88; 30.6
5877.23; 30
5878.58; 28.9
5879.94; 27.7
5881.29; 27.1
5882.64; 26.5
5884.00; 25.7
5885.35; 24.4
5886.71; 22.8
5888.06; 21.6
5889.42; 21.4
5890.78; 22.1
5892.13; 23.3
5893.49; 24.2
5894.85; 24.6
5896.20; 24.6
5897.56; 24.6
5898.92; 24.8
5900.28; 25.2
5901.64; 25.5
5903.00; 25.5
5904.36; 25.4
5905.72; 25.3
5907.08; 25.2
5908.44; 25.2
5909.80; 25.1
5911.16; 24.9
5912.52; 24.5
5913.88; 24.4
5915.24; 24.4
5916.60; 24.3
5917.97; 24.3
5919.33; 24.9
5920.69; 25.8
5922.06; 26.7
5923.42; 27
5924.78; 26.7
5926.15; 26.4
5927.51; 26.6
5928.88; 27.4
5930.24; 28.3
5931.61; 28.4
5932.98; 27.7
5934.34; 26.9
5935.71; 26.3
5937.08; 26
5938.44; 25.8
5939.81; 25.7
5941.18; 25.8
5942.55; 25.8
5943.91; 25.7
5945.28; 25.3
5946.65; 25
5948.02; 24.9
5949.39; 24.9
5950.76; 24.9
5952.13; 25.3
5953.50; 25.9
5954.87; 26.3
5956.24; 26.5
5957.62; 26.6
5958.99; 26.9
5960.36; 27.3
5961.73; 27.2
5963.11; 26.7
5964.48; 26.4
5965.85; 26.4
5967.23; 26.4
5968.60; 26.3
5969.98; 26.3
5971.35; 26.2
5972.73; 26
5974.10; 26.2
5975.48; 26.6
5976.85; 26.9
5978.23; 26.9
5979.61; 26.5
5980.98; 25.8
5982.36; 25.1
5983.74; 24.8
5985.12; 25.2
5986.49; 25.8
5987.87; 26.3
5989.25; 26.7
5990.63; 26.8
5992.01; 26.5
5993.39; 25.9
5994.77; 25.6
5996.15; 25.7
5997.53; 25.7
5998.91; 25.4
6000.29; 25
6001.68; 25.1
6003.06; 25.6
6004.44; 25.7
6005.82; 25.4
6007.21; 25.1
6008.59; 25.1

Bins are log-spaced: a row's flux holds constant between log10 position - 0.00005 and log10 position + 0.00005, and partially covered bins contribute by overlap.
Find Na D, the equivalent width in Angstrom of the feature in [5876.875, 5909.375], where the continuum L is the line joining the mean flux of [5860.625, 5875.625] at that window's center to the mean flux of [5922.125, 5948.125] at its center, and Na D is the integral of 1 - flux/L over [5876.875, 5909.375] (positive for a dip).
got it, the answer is 2.1 Angstrom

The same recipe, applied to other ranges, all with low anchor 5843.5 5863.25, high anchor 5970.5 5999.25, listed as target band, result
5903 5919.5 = 1.2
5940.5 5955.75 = 0.5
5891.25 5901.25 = 0.9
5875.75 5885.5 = -0.2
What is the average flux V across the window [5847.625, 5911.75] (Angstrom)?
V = 26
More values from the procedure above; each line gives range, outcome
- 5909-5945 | 26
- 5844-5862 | 27.4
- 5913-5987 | 26.1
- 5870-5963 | 25.9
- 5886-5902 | 23.7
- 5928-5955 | 26.1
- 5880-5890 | 24.5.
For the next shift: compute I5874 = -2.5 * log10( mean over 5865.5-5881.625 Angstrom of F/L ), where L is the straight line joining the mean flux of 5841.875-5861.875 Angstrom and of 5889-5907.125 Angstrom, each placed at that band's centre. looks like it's -0.080 mag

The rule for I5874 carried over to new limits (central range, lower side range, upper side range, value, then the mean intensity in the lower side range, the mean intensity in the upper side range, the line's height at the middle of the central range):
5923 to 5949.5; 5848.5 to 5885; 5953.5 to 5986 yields 0.01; 27.2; 26.3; 26.6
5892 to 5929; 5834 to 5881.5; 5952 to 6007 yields 0.07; 27.6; 26.1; 27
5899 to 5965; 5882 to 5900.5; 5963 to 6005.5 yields -0.04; 23.9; 26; 24.8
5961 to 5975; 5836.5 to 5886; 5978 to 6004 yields -0.01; 27.5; 25.8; 26.1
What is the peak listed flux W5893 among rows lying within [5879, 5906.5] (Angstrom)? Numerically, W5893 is 27.7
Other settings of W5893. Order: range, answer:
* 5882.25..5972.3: 28.4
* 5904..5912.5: 25.4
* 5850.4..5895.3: 30.6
